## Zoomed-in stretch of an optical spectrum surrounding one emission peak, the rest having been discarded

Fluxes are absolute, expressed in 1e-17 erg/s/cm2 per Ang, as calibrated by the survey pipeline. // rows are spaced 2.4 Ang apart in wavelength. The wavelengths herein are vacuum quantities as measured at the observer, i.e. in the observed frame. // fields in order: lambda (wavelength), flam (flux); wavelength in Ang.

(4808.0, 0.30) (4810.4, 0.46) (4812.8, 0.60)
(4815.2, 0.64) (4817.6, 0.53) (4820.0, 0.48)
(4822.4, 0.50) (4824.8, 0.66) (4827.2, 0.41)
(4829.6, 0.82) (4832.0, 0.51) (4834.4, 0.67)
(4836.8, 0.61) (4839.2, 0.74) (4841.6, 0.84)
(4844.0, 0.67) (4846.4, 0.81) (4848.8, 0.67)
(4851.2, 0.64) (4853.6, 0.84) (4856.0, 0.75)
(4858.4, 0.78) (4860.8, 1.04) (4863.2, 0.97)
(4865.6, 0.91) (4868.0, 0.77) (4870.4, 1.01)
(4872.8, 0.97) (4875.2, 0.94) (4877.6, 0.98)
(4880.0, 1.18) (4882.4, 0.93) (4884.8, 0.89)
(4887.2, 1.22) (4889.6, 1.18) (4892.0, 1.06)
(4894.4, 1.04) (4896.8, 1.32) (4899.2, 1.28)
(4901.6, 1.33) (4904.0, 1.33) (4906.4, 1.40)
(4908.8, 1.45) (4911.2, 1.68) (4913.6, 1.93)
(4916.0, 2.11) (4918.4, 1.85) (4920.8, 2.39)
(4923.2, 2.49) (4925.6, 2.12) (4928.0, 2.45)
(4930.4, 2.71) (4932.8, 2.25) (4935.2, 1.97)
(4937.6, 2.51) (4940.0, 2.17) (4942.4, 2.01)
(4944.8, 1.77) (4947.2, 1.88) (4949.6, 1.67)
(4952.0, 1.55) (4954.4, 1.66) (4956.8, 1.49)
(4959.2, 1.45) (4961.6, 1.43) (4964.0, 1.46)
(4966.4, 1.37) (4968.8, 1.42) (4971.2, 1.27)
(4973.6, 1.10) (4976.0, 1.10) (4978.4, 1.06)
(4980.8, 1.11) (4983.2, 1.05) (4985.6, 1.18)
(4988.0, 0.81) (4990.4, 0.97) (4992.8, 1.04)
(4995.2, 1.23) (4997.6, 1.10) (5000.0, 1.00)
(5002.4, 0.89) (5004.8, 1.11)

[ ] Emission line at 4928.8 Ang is C IV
